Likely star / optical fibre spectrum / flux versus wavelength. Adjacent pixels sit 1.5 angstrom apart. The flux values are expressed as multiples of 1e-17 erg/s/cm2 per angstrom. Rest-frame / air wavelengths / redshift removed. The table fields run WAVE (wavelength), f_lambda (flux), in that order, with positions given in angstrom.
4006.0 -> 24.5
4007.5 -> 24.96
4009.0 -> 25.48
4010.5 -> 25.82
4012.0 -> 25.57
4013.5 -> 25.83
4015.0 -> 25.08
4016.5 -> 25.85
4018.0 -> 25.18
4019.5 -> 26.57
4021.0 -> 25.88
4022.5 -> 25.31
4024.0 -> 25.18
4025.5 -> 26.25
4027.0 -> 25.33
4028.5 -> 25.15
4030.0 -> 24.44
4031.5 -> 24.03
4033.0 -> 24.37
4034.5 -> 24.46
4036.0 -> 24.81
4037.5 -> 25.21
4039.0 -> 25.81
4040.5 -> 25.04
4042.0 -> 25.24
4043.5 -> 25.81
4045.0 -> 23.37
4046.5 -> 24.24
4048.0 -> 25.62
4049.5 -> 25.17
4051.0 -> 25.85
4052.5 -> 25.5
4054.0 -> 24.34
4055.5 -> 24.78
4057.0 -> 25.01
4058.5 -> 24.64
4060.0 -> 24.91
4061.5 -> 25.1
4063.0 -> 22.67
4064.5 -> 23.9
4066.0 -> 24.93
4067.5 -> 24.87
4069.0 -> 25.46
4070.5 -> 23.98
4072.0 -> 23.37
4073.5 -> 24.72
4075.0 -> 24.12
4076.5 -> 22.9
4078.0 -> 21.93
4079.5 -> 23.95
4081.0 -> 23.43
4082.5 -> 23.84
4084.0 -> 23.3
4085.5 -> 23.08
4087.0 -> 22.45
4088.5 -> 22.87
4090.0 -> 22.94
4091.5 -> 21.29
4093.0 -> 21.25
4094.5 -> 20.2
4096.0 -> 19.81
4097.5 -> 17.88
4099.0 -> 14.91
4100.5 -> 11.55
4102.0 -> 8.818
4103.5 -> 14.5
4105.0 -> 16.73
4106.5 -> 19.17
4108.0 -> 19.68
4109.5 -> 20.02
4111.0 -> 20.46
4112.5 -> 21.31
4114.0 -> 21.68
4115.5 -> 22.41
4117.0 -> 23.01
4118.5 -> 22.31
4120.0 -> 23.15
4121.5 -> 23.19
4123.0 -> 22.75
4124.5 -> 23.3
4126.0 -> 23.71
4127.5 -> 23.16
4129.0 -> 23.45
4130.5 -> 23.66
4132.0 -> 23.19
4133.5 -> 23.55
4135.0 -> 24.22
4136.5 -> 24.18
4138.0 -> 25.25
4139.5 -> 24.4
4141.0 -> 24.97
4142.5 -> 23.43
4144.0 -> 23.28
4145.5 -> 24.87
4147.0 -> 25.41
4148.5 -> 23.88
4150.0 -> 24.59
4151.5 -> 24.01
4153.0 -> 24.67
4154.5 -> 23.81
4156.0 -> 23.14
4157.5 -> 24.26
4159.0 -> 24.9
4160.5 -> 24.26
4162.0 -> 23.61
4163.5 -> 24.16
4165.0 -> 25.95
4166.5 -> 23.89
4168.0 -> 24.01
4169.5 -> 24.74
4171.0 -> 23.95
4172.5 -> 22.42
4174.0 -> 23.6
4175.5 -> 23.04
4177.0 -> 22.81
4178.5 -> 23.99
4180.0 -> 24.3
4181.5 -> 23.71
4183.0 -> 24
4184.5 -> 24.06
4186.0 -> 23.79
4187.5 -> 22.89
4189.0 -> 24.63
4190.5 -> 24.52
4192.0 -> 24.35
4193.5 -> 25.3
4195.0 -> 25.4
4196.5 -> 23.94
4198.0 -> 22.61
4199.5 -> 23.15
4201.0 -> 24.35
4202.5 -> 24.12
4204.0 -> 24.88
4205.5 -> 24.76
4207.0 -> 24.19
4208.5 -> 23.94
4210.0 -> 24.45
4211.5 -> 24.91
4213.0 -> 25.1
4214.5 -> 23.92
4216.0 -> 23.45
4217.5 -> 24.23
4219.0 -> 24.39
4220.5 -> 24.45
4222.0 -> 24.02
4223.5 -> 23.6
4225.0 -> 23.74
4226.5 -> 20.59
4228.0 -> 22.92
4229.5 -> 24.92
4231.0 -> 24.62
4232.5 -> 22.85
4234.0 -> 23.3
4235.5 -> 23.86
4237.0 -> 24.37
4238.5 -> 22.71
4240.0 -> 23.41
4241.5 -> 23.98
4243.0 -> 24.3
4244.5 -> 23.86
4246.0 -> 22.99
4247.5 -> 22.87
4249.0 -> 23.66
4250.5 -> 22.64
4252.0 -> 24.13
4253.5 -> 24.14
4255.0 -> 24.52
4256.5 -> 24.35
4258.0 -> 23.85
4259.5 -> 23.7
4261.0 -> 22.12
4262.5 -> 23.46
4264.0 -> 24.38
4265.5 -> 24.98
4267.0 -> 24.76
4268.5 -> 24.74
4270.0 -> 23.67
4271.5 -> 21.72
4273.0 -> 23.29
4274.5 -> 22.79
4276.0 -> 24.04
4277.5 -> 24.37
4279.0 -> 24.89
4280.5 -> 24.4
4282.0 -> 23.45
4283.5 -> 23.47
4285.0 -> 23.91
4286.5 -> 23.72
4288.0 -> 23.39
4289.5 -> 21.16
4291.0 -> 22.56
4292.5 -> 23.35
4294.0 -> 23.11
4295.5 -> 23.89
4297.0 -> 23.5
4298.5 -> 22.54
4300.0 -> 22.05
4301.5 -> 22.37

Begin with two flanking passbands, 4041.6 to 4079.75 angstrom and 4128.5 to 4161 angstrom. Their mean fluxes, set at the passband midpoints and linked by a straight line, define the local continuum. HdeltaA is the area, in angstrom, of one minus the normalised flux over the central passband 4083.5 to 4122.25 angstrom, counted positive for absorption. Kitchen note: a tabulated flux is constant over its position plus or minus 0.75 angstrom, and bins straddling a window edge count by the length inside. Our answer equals 7.0 angstrom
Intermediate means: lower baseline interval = 24.5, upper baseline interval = 24.2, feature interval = 19.9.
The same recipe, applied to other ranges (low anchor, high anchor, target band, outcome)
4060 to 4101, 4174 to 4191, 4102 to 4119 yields 2.4 angstrom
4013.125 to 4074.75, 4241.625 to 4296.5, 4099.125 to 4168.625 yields 5.7 angstrom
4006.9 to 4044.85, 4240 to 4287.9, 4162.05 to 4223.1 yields 0.3 angstrom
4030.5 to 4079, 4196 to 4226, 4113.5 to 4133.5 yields 1.1 angstrom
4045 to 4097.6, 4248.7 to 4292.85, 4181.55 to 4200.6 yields -0.3 angstrom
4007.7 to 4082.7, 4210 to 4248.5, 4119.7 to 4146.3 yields 0.6 angstrom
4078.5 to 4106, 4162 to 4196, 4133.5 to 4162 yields -2.3 angstrom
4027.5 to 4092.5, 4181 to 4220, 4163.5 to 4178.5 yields 0.2 angstrom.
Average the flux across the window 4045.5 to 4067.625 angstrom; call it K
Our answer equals 24.8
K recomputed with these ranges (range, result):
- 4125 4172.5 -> 24.1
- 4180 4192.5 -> 24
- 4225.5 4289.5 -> 23.6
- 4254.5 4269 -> 24.1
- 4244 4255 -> 23.5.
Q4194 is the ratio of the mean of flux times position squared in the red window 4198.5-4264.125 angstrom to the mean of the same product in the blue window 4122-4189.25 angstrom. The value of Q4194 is 1.03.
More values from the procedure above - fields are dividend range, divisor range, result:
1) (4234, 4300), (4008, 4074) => 1.05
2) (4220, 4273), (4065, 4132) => 1.18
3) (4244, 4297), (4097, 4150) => 1.17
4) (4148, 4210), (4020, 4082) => 1.04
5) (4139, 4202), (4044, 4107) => 1.13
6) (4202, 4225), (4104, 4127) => 1.19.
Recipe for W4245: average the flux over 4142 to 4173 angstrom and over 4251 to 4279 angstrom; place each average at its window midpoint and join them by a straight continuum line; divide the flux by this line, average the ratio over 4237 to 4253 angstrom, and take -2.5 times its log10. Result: 0.02 mag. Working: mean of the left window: 24.2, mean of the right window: 23.9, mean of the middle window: 23.5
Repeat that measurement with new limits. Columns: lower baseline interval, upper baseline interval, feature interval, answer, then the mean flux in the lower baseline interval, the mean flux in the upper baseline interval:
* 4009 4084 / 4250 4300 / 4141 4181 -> 0.01 mag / 24.8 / 23.6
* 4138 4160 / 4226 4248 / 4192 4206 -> -0.02 mag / 24.3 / 23.5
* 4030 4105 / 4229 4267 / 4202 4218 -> -0.04 mag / 22.9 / 23.8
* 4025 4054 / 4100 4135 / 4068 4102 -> 0.05 mag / 25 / 20.8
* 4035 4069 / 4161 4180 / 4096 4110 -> 0.46 mag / 24.9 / 23.9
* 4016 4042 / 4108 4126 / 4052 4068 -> -0.02 mag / 25.2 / 22.1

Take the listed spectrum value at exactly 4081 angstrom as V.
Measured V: 23.43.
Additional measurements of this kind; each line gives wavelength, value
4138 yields 25.25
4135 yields 24.22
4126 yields 23.71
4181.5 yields 23.71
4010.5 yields 25.82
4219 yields 24.39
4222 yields 24.02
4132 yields 23.19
